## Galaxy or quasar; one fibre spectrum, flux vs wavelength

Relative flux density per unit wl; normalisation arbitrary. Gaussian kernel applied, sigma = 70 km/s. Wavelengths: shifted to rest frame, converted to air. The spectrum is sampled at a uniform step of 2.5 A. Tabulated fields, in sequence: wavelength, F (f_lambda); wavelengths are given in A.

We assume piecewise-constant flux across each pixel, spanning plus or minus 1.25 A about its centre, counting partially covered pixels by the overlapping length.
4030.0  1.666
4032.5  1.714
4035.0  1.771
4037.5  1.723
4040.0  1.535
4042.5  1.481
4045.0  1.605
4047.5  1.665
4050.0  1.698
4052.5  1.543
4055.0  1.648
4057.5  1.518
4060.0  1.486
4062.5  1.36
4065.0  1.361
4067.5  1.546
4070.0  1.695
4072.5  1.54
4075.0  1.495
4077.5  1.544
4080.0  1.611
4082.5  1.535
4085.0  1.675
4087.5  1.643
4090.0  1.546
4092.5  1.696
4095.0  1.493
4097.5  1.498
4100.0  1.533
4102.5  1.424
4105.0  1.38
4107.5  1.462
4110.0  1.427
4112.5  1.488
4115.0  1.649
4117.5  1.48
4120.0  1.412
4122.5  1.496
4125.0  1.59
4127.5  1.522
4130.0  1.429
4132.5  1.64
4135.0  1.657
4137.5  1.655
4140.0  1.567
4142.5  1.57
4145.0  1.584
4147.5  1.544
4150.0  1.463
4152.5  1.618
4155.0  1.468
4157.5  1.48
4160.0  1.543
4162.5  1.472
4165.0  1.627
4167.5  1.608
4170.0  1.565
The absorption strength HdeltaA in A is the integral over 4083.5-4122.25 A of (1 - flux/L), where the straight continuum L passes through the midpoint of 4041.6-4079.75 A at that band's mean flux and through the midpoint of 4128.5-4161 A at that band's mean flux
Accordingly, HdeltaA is 0.8 A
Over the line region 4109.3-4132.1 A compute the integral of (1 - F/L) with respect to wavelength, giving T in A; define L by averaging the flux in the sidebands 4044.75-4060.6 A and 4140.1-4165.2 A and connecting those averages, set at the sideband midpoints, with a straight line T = 0.7 A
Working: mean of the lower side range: 1.6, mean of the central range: 1.51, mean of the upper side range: 1.53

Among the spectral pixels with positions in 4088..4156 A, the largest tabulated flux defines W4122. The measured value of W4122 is 1.696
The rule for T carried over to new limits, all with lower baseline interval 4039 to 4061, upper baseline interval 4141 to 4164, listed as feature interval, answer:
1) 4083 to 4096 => -0.4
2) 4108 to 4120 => 0.4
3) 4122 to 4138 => -0.3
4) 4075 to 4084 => 0.0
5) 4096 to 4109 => 0.8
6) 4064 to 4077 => 0.3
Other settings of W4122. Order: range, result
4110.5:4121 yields 1.649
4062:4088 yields 1.695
